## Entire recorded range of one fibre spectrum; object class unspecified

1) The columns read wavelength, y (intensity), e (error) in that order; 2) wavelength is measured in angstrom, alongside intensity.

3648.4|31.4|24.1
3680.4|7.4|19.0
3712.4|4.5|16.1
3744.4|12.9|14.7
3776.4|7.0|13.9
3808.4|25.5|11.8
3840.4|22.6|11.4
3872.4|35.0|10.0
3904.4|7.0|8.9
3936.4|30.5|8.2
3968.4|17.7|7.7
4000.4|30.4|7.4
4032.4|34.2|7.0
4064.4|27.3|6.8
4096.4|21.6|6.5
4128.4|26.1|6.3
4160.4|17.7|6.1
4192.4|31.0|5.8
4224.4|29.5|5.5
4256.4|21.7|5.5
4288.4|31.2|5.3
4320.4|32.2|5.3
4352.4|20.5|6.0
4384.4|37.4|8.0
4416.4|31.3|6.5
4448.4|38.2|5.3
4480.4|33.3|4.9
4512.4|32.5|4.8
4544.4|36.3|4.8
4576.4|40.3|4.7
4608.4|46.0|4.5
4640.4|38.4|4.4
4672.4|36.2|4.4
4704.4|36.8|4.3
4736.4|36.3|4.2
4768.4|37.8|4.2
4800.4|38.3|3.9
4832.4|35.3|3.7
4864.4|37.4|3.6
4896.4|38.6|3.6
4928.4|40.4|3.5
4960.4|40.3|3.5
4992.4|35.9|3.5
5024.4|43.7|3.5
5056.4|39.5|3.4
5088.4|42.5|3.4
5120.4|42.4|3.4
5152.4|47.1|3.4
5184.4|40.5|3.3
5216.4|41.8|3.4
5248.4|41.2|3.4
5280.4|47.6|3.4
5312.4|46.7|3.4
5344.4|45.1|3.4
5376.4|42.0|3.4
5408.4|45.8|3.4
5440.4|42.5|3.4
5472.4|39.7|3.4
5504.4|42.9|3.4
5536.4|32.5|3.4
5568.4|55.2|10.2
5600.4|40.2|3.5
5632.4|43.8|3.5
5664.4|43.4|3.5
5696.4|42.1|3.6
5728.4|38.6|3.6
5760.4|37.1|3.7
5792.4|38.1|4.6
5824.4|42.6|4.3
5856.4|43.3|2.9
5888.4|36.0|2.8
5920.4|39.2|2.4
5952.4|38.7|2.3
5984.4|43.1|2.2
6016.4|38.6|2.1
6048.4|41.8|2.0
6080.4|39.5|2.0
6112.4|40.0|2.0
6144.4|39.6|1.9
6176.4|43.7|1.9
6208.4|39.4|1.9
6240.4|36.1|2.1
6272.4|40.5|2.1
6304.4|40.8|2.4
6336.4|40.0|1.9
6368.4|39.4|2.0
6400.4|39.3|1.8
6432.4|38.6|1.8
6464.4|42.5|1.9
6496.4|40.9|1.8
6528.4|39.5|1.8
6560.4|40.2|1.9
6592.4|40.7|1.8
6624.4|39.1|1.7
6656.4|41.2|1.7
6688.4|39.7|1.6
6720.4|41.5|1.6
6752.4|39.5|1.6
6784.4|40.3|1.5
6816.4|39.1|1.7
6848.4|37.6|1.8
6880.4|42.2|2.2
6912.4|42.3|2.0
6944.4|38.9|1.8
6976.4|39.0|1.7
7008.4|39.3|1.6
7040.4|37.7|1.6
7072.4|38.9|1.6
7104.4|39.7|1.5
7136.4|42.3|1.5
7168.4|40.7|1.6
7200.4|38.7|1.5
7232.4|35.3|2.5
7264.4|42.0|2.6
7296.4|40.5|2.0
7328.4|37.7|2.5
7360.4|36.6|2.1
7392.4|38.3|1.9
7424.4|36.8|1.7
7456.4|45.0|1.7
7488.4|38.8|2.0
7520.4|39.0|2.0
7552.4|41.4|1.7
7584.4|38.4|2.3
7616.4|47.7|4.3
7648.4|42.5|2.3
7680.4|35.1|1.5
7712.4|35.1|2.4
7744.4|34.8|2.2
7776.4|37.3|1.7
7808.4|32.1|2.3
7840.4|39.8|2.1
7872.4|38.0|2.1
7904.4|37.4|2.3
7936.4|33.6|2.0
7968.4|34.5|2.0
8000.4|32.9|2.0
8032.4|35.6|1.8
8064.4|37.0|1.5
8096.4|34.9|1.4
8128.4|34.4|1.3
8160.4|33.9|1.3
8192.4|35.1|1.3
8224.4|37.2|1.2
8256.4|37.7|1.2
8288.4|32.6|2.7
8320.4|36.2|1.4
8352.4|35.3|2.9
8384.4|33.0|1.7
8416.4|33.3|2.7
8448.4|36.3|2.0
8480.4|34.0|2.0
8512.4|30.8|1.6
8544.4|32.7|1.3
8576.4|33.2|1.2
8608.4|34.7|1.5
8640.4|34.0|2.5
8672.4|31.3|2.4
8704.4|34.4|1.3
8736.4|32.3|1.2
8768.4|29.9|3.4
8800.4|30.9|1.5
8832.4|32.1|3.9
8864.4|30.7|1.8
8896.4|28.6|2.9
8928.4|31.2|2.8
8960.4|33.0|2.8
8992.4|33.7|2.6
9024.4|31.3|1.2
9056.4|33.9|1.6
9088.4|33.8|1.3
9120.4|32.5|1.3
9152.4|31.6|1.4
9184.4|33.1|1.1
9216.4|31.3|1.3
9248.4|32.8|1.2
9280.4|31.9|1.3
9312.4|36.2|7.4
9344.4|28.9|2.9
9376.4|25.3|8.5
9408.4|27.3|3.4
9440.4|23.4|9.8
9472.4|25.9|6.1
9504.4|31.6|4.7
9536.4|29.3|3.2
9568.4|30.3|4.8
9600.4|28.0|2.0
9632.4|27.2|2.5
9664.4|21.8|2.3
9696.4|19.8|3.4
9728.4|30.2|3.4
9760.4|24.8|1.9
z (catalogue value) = 0.136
